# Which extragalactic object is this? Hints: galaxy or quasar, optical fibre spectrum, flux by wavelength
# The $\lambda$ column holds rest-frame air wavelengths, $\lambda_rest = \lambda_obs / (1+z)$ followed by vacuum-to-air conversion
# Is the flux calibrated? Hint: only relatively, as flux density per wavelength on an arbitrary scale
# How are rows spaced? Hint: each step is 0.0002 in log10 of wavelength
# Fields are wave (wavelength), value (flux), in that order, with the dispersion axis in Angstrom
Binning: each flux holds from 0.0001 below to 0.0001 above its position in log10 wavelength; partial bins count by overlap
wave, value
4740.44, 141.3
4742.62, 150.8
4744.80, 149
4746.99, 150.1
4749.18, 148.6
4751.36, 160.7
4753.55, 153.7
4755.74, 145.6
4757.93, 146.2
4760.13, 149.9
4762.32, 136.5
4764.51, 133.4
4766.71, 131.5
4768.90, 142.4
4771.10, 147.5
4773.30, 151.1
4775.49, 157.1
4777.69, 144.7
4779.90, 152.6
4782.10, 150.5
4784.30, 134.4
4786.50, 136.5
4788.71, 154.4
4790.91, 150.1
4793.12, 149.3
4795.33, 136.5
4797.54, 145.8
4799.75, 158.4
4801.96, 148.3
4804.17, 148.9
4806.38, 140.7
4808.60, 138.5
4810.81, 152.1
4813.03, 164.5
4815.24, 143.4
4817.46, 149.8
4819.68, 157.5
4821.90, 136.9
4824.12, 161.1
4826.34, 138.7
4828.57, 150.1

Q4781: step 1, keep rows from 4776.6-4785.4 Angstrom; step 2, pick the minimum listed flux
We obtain 134.4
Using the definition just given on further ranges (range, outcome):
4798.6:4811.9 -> 138.5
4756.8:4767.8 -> 131.5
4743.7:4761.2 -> 145.6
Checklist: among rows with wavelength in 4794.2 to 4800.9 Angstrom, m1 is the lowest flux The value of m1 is 136.5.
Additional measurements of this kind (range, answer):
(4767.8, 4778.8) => 142.4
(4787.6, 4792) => 150.1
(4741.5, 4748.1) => 149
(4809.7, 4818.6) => 143.4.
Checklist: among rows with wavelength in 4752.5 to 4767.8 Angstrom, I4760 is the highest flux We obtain 153.7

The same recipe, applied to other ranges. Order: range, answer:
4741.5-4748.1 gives 150.8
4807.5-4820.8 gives 164.5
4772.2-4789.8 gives 157.1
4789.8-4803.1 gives 158.4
